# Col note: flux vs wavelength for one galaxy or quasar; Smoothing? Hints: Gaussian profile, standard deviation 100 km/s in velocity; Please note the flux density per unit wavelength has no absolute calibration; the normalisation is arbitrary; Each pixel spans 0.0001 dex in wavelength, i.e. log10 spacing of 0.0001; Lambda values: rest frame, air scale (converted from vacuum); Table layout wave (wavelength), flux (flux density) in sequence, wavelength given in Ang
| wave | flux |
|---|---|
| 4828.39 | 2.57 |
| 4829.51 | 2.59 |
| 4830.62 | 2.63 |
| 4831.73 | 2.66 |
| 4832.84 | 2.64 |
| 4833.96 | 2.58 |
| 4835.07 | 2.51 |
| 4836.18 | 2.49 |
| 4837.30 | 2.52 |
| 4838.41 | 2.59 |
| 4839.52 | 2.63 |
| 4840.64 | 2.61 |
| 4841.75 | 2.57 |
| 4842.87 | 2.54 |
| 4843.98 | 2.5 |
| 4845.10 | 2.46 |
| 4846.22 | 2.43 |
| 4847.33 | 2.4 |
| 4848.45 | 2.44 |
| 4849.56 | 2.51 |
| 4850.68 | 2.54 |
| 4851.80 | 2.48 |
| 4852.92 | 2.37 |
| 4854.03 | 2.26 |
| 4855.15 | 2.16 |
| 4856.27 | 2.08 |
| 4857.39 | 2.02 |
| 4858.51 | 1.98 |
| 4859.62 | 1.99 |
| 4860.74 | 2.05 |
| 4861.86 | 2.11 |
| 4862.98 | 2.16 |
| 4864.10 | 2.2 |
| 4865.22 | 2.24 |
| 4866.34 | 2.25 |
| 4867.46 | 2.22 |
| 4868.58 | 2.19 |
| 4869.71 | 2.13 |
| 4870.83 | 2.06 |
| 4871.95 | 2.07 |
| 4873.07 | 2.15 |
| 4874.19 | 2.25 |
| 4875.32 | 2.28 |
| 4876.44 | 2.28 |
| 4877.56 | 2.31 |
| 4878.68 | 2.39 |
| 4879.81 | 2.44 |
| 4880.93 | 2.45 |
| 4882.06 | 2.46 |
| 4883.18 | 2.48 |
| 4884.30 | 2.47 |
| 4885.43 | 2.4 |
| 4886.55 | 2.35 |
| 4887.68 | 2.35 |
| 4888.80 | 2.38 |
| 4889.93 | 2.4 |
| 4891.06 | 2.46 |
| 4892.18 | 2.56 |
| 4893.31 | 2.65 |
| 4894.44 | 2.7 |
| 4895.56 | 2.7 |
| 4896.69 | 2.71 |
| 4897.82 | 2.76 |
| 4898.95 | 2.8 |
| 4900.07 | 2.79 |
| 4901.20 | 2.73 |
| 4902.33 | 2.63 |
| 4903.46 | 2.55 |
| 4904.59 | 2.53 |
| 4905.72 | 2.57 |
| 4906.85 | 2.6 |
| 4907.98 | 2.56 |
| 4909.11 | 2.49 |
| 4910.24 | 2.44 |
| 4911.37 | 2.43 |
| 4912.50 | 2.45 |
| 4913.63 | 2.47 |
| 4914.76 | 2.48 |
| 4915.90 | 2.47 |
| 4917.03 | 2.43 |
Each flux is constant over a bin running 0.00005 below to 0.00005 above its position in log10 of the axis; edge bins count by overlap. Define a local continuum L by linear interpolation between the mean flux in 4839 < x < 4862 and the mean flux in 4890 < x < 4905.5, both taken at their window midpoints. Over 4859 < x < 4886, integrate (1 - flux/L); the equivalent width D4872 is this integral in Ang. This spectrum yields 2.57 Ang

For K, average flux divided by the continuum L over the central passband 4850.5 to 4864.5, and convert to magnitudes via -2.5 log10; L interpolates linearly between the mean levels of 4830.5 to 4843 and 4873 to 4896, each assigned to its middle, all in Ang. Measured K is 0.16 mag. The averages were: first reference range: 2.58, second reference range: 2.43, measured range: 2.17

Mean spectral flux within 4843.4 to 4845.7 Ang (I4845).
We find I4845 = 2.48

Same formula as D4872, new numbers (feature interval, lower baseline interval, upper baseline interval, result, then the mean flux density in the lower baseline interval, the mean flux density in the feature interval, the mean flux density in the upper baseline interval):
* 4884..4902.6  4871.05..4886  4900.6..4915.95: -1.12 Ang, 2.34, 2.58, 2.53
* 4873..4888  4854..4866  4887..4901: 0.25 Ang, 2.11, 2.37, 2.61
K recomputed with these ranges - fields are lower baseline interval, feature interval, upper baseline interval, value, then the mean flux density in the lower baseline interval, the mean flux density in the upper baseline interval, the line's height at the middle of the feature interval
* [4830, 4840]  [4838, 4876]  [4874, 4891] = 0.09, 2.59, 2.38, 2.49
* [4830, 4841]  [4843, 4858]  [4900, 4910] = 0.10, 2.59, 2.59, 2.59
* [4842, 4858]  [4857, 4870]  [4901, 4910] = 0.14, 2.37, 2.57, 2.42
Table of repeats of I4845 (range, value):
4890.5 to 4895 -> 2.59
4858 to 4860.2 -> 1.99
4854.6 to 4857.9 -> 2.09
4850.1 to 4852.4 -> 2.5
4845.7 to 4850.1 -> 2.45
